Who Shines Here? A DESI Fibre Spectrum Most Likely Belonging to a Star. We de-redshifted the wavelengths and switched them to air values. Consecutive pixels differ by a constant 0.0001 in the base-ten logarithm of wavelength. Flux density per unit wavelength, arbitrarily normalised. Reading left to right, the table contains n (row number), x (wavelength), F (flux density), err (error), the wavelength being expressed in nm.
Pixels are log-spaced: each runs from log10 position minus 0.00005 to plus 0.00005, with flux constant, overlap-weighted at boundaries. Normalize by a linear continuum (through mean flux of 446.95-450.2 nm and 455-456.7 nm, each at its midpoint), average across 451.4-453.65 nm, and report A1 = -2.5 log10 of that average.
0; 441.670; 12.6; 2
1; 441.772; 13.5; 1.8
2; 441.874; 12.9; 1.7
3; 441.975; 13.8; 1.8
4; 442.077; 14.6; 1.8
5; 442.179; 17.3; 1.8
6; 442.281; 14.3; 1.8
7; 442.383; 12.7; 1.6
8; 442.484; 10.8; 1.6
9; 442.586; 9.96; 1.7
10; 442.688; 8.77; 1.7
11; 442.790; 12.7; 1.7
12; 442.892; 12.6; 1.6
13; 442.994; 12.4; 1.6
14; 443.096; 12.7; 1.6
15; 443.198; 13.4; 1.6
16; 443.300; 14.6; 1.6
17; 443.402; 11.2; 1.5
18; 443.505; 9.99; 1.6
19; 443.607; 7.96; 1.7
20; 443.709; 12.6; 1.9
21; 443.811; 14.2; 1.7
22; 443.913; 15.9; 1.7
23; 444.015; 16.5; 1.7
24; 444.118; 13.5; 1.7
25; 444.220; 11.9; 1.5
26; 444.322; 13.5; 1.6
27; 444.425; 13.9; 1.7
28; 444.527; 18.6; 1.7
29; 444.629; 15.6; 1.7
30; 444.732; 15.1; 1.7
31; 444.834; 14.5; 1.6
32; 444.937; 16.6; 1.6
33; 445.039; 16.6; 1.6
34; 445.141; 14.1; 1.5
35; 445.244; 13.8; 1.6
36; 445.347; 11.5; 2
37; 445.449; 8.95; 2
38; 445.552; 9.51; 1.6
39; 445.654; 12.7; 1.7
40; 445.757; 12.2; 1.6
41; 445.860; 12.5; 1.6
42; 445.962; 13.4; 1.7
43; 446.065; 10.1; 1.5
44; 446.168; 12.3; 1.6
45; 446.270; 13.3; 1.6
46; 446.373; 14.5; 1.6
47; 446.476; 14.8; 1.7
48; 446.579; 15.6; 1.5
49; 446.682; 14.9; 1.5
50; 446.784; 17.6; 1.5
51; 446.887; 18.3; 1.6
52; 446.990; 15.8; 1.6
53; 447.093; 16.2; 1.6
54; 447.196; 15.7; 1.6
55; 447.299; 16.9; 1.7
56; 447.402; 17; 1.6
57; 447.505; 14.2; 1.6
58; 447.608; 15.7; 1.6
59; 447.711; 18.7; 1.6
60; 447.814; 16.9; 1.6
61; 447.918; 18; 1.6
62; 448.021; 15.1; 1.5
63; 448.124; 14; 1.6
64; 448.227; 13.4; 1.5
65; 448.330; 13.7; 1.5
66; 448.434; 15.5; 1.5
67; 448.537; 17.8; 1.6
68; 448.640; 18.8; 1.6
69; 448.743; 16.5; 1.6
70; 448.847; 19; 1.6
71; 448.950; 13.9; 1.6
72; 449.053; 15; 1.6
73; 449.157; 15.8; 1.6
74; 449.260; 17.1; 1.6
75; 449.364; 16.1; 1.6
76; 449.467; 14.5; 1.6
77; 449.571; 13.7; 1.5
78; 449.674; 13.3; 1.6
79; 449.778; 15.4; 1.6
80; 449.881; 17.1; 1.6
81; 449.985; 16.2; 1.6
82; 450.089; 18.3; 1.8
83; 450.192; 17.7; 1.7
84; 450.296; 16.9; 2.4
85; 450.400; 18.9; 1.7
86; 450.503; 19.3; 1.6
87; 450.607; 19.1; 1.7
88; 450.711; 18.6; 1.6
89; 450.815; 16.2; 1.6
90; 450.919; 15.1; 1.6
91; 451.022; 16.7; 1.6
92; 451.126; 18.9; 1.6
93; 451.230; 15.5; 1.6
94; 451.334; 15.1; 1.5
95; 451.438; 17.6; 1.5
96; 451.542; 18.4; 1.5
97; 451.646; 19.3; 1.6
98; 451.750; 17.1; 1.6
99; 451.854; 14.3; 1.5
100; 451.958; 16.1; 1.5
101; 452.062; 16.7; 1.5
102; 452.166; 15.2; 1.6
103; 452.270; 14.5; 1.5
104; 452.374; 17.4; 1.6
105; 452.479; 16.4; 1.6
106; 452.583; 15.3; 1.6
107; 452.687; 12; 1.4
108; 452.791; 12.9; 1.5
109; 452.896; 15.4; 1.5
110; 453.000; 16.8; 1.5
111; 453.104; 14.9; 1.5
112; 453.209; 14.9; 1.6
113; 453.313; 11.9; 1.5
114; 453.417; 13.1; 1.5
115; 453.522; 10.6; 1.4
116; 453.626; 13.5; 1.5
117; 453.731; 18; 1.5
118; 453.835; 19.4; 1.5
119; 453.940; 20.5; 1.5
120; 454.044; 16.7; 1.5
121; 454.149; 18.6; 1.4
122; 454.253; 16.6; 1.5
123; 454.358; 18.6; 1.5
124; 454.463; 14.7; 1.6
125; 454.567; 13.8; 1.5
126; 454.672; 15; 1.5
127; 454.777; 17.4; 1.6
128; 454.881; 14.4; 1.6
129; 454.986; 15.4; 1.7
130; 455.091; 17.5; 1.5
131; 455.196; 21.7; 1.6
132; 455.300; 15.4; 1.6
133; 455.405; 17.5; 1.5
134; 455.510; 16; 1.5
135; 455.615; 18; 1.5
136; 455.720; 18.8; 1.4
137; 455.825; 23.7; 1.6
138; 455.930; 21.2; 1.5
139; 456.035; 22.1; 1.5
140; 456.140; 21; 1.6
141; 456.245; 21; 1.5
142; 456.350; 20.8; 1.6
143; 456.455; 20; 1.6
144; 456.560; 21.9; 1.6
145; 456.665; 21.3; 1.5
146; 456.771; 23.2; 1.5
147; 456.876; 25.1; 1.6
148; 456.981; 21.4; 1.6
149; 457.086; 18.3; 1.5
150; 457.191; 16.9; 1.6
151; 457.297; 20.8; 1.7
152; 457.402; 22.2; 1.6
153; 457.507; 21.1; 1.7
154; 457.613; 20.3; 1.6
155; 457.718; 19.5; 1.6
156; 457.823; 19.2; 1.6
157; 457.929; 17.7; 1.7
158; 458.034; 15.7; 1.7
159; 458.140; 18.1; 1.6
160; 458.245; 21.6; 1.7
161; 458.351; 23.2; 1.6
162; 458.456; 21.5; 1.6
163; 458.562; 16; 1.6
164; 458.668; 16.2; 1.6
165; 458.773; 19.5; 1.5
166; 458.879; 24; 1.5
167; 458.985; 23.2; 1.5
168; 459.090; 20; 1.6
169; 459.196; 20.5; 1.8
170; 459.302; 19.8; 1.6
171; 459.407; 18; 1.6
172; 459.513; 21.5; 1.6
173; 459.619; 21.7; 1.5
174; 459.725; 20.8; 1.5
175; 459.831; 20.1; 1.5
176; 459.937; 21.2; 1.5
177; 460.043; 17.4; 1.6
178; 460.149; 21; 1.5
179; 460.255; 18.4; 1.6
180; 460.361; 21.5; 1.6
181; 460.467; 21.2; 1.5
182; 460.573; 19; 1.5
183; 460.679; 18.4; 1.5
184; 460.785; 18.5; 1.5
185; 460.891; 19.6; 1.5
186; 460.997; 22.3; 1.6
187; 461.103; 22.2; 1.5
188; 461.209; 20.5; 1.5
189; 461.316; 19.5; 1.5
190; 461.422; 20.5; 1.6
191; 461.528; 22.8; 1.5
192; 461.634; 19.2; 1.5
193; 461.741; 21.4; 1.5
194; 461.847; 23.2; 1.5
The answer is 0.18 mag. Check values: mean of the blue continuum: 16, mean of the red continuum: 19.8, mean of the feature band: 15.2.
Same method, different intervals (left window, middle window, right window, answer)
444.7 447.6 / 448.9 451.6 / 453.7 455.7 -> -0.062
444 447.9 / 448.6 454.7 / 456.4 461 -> 0.055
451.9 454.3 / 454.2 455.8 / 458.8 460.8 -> 0.004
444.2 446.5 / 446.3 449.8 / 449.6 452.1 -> -0.049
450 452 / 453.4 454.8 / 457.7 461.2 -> 0.130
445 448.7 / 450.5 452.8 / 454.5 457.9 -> 0.044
